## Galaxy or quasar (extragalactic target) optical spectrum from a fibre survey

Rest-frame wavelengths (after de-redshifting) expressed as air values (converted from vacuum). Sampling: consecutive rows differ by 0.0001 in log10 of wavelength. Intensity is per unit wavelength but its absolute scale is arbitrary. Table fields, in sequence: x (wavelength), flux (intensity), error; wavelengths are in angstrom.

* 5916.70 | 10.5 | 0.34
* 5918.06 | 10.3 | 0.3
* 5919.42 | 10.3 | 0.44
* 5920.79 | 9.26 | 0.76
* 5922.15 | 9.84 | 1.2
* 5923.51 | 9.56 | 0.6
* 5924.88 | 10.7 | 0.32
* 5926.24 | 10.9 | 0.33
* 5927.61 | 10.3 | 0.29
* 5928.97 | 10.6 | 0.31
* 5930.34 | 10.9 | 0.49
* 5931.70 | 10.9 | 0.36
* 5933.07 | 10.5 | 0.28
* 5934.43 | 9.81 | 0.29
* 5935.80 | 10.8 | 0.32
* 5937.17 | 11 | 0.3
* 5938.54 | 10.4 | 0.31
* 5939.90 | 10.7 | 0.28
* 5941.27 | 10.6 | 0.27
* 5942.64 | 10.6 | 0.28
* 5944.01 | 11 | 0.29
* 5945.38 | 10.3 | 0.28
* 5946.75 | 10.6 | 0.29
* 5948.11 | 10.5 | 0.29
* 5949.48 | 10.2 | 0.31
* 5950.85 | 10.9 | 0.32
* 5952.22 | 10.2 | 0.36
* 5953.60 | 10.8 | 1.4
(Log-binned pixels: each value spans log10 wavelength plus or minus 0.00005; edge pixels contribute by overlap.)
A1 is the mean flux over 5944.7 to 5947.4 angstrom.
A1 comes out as 10.4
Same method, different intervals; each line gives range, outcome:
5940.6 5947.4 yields 10.6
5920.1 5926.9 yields 10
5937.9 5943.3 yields 10.6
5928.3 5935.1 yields 10.5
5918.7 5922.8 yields 9.8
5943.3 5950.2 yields 10.5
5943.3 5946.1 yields 10.6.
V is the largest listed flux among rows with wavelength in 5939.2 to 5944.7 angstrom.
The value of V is 11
